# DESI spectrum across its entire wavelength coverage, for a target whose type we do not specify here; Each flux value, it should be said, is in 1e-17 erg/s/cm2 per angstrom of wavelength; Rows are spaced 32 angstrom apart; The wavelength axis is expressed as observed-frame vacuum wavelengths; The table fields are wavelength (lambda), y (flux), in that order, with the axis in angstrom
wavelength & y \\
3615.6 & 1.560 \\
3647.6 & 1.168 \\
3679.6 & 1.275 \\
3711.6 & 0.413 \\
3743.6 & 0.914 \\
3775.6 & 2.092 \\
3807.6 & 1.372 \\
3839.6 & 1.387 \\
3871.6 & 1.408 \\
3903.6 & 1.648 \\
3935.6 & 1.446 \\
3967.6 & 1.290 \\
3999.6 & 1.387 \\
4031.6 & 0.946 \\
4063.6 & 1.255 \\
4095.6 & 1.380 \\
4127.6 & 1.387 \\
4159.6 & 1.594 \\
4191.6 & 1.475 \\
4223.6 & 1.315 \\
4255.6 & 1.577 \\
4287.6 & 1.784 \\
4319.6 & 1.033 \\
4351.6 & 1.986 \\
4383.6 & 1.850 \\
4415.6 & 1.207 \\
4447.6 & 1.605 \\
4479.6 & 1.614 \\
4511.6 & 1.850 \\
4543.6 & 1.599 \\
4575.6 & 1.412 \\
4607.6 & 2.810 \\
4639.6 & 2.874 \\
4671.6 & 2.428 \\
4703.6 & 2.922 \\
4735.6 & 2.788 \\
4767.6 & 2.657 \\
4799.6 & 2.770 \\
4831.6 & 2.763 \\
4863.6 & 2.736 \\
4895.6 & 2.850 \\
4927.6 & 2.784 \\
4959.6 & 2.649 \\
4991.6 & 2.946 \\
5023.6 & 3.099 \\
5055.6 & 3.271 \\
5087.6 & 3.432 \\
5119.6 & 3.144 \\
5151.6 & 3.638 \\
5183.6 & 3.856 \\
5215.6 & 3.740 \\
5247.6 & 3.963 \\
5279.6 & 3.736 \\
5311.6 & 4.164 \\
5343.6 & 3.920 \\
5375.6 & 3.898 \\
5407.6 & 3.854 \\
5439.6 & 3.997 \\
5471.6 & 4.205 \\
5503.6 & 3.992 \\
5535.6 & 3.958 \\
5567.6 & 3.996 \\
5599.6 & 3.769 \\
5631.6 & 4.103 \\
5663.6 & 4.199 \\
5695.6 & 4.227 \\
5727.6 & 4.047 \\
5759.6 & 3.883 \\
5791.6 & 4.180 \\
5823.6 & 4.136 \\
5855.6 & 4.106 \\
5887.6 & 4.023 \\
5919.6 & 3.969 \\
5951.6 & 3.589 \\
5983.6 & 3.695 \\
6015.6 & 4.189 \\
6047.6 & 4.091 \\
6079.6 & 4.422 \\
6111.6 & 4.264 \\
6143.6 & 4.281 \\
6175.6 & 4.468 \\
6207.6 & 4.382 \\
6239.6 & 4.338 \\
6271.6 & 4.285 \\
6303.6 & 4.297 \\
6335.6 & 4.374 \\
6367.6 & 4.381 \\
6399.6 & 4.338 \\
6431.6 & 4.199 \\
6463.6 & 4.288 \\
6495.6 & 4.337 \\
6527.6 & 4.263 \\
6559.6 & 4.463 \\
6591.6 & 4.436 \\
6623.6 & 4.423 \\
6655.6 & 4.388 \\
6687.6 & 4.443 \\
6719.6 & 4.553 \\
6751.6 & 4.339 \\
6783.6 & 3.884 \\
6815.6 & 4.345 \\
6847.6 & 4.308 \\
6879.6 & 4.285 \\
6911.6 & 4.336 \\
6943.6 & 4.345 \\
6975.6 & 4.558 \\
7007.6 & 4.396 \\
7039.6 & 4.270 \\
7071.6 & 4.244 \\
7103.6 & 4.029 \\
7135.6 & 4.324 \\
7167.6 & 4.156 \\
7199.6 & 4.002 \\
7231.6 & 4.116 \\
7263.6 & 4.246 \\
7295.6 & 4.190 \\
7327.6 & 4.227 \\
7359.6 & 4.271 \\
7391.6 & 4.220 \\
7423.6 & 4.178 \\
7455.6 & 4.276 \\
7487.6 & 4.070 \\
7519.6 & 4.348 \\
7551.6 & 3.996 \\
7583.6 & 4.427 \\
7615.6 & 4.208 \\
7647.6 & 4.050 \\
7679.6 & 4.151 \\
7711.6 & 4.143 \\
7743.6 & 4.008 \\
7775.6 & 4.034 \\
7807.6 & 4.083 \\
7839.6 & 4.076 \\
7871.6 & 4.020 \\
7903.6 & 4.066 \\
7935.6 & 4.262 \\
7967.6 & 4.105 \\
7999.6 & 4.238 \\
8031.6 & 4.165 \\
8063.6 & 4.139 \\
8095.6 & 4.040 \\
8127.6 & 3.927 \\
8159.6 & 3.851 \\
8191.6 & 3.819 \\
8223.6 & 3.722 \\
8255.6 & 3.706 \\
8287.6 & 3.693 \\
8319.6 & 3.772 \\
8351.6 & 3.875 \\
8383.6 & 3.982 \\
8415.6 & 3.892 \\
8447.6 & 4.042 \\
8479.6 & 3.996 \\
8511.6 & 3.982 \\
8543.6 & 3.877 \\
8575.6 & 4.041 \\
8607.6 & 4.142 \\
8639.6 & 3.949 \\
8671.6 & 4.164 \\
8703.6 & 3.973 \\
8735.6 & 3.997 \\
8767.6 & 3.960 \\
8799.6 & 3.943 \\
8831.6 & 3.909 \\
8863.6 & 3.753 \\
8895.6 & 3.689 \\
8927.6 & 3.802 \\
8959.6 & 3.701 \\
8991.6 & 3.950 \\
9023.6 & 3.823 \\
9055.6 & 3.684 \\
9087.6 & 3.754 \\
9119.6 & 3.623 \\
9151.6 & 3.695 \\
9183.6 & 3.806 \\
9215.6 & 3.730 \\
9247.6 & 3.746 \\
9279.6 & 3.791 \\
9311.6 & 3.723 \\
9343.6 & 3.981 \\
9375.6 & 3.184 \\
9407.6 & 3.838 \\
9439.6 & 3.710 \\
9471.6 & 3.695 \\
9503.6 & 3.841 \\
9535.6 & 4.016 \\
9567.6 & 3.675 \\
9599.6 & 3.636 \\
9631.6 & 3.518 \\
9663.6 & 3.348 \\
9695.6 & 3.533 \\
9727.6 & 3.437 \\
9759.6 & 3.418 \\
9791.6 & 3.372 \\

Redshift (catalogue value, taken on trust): 0.151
